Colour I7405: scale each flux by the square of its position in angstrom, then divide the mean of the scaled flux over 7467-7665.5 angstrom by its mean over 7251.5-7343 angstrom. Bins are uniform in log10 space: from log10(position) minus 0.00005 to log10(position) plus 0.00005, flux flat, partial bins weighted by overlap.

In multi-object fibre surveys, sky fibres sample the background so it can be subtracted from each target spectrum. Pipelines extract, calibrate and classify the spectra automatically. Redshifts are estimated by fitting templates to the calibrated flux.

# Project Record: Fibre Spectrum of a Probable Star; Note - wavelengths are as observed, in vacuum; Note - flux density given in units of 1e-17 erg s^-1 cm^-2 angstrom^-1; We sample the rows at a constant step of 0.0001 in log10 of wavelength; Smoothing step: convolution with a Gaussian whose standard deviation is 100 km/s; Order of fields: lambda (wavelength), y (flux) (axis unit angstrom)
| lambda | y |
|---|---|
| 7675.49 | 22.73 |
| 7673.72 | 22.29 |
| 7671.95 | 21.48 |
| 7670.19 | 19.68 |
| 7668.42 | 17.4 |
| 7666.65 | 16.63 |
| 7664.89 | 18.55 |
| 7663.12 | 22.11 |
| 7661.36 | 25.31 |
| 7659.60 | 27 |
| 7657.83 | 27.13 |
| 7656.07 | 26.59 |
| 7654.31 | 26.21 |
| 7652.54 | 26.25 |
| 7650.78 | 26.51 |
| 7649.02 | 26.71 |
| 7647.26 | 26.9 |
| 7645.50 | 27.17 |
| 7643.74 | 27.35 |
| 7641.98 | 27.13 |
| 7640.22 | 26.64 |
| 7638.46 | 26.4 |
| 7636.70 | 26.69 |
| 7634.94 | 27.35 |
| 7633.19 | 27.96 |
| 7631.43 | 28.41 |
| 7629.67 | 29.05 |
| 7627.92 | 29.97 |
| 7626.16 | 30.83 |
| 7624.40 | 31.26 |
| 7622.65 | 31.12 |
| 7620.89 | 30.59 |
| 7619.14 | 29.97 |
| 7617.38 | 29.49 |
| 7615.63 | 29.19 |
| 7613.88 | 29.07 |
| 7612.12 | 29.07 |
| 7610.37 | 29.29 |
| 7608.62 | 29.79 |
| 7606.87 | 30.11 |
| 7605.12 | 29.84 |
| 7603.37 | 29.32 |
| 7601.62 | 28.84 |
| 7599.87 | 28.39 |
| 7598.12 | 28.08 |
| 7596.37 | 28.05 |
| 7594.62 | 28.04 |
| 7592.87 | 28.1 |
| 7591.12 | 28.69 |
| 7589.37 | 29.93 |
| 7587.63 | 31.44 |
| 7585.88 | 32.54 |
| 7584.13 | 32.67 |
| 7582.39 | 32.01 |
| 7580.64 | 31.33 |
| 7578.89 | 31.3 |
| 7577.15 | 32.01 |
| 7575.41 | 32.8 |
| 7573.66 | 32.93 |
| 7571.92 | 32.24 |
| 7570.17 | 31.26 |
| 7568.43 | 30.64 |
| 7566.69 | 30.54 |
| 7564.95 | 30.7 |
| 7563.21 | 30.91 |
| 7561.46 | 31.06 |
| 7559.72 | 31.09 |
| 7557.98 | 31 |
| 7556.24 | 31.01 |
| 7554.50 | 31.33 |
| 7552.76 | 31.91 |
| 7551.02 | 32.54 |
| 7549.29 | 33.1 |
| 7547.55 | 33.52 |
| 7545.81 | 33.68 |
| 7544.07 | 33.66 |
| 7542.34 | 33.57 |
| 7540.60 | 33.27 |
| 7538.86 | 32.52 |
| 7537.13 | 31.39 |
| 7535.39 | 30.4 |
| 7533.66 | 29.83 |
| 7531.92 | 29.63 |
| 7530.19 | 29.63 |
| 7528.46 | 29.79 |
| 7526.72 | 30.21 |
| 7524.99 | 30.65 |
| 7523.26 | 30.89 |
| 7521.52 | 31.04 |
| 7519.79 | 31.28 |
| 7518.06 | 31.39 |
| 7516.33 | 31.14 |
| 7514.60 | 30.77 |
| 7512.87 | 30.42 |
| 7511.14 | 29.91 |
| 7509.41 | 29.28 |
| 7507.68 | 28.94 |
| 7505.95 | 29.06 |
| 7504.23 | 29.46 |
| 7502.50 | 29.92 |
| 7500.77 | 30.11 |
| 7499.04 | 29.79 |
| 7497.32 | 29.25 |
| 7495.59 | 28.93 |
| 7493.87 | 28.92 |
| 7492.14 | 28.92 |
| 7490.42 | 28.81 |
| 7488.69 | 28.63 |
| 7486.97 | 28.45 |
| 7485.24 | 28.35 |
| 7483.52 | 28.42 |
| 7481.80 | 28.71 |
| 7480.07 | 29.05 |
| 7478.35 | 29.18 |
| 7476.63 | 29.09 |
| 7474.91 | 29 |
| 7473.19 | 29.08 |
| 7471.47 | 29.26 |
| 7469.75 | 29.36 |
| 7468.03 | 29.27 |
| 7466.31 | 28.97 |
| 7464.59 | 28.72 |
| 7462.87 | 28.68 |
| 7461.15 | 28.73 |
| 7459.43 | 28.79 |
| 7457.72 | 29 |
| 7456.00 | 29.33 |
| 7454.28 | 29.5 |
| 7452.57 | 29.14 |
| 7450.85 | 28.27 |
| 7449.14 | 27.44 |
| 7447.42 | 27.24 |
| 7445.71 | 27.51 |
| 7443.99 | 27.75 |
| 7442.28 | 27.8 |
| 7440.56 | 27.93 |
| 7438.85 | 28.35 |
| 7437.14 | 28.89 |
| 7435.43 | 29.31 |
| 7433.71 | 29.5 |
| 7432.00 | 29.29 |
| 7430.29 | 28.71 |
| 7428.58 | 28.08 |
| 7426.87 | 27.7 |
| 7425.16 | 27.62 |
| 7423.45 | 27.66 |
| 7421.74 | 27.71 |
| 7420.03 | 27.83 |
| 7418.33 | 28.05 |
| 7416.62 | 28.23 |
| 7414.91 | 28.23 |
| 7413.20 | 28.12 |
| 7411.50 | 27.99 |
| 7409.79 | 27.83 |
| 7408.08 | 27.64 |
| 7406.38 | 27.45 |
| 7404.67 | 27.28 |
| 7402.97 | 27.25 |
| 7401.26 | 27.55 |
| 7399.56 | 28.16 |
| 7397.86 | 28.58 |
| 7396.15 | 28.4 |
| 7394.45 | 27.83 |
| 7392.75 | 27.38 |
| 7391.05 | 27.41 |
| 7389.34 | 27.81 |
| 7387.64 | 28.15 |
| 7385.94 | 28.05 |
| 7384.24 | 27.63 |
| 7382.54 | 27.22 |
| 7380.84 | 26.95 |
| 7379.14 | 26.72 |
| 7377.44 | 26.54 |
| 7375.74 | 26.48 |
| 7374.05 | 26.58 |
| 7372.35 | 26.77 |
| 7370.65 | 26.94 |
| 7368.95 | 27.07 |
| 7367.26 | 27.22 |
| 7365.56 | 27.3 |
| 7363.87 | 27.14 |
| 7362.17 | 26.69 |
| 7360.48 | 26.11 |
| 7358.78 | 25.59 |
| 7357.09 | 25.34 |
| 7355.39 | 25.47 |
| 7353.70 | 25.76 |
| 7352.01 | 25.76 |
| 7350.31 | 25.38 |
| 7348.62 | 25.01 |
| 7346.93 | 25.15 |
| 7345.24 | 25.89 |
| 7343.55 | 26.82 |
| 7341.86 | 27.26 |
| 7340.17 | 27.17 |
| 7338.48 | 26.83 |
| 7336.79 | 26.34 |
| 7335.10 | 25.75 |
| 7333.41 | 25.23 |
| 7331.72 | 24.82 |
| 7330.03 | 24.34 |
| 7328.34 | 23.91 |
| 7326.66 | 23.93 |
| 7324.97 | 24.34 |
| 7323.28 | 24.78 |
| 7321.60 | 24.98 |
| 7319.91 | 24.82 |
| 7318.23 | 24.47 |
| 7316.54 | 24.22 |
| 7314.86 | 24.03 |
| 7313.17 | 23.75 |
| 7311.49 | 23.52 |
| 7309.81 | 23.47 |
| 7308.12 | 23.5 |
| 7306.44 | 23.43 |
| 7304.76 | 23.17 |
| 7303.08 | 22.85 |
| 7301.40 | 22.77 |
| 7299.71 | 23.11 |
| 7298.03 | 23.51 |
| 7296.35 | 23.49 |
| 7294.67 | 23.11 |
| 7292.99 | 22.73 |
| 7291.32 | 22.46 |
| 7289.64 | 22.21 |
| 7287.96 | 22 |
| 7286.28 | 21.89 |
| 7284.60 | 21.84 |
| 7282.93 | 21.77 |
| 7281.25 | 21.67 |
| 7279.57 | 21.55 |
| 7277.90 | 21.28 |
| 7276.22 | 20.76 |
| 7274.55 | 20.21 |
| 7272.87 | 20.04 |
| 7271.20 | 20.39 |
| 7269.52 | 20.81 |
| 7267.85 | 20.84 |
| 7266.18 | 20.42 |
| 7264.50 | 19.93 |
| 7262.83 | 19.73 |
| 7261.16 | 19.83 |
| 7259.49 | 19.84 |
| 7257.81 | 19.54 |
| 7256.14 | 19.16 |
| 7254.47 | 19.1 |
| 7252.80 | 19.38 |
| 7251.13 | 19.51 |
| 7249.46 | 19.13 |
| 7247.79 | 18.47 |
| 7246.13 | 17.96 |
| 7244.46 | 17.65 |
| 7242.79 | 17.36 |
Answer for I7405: 1.40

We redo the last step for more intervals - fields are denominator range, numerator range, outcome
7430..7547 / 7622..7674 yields 0.91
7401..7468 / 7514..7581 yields 1.15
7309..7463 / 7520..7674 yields 1.14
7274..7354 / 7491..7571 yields 1.37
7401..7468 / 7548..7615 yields 1.13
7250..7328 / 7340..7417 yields 1.26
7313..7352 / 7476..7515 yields 1.21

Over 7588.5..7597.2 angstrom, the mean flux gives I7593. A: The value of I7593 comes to 28.6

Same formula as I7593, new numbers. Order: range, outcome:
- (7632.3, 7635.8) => 27.7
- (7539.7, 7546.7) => 33.5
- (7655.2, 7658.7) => 26.9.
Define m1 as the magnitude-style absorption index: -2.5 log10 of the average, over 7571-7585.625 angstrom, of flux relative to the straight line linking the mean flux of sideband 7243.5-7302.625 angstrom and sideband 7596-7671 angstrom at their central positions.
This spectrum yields -0.222 mag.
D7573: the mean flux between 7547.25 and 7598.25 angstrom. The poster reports 31.1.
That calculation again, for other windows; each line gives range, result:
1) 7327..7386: 26.2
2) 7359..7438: 27.7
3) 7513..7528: 30.9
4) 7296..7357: 24.7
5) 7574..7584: 32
